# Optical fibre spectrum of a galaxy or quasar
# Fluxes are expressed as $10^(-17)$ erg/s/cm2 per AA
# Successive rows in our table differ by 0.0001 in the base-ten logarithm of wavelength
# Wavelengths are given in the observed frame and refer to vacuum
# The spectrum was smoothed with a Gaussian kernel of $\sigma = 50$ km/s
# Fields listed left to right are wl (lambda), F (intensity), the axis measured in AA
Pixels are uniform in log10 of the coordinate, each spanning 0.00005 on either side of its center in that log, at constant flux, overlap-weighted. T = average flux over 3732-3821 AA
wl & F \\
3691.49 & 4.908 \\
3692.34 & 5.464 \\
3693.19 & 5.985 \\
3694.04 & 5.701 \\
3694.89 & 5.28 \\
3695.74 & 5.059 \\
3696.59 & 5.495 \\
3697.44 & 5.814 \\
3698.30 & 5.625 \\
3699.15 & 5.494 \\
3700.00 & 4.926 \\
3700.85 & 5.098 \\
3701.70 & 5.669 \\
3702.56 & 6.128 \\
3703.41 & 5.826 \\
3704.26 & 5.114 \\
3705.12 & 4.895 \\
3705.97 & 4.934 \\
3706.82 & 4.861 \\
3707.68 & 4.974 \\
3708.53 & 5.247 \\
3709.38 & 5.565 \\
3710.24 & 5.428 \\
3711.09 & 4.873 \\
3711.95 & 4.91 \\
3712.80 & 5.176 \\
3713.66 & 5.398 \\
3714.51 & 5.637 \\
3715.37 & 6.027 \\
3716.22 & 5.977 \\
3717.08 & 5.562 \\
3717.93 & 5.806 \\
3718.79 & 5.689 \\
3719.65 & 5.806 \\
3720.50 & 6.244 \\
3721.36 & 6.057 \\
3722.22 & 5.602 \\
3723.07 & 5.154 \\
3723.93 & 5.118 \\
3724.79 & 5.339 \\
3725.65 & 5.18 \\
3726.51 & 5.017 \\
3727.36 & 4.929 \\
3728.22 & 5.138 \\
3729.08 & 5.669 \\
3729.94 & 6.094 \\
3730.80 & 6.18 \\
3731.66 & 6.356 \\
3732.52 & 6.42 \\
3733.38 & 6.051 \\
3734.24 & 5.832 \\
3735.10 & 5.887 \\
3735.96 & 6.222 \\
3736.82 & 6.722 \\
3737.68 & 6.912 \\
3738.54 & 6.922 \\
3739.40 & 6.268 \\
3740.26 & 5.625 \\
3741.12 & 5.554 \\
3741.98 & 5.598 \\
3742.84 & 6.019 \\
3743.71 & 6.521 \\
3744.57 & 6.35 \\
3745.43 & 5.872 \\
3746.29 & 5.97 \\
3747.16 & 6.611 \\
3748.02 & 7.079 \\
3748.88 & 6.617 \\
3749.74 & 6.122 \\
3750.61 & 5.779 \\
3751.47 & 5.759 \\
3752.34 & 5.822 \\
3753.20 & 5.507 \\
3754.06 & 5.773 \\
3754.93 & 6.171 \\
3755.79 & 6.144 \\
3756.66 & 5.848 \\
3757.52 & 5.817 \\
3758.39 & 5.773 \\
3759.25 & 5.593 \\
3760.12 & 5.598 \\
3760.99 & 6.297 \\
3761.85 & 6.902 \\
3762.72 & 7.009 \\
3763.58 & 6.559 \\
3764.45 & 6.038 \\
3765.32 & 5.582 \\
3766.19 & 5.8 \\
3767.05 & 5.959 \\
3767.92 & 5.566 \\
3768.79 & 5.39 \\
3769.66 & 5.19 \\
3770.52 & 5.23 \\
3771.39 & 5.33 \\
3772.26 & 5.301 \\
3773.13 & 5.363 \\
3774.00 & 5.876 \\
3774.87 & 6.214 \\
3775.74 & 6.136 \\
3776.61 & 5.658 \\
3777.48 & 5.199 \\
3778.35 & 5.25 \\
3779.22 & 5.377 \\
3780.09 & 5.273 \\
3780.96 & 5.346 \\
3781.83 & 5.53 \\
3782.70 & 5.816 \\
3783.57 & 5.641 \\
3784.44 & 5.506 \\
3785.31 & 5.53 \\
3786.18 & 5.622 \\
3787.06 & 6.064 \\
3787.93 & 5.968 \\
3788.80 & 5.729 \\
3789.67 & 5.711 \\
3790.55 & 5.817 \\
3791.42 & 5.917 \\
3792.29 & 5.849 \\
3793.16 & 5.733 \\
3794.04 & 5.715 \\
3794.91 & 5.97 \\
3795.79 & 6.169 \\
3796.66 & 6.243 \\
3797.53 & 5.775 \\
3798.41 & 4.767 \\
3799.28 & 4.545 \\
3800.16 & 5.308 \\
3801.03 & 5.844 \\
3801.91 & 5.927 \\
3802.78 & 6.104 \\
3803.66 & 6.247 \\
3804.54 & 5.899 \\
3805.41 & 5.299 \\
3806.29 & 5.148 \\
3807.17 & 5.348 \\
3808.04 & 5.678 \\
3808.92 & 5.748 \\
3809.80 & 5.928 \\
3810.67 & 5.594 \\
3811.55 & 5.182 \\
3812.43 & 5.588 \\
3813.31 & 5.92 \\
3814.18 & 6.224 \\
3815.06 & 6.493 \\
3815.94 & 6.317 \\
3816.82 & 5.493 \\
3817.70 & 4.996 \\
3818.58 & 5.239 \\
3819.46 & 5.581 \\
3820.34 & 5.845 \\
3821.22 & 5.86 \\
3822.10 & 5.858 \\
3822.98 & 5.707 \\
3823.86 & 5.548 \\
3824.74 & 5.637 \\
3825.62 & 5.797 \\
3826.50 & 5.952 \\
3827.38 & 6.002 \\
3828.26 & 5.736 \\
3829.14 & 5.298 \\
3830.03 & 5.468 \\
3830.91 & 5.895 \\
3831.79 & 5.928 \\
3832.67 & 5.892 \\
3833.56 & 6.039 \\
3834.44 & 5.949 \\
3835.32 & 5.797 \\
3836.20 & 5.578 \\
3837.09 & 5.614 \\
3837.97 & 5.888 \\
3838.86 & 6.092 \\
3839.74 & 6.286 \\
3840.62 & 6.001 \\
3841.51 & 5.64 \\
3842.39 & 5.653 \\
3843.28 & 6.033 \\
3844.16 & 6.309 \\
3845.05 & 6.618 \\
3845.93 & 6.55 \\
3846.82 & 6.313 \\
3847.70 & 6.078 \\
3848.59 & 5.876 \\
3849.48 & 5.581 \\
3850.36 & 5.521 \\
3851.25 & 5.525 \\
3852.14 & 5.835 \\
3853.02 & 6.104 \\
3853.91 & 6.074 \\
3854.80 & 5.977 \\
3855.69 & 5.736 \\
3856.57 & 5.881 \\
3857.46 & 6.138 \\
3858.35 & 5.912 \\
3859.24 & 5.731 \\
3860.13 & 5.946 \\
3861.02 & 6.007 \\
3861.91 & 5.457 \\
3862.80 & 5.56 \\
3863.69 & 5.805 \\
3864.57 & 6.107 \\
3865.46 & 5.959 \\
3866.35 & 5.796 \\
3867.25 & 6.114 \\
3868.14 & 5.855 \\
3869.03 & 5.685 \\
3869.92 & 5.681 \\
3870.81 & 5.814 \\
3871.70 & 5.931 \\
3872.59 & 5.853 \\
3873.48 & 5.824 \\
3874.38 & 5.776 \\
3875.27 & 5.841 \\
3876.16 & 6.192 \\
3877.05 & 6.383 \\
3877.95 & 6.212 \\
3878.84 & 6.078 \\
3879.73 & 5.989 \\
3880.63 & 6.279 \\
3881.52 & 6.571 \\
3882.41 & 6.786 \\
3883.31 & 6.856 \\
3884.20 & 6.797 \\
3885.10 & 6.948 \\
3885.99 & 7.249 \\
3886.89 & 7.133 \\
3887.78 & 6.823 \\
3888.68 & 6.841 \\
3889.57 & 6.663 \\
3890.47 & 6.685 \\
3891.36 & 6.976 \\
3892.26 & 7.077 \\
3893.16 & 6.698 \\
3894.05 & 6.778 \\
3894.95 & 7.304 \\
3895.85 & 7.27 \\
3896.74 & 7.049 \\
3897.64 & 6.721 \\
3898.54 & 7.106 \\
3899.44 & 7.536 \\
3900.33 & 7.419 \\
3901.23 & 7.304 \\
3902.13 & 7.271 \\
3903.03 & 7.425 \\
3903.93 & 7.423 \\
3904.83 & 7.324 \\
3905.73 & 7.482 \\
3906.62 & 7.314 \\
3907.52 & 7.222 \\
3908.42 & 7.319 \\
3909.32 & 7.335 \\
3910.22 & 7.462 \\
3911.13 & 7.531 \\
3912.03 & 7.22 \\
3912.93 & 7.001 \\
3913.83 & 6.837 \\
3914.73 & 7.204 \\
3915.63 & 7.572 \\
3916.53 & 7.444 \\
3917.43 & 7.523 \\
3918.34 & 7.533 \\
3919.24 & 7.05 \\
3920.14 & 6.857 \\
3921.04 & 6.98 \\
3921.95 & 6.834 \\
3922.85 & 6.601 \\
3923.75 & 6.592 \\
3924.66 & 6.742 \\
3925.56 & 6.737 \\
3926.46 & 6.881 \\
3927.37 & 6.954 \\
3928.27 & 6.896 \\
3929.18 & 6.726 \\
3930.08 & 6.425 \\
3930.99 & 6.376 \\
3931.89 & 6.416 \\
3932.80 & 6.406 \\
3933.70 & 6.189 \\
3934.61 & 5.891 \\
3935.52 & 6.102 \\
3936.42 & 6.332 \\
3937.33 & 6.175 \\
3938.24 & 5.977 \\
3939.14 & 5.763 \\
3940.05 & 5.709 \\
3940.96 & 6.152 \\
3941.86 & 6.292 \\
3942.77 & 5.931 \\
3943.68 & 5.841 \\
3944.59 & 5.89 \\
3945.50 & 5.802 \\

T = 5.83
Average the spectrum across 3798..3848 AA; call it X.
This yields 5.78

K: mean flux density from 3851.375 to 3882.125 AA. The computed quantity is 5.95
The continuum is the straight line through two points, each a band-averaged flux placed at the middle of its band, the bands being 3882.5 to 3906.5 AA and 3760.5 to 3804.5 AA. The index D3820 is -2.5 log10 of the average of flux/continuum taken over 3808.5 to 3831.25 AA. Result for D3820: 0.08 mag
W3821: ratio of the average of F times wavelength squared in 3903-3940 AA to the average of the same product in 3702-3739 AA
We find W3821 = 1.35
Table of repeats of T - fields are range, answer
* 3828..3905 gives 6.26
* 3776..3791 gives 5.6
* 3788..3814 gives 5.69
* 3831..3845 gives 5.93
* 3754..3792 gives 5.76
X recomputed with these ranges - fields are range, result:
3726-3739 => 6.02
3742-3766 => 6.1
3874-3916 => 6.94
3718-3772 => 5.92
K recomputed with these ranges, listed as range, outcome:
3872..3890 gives 6.45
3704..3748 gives 5.73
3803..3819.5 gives 5.69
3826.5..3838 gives 5.78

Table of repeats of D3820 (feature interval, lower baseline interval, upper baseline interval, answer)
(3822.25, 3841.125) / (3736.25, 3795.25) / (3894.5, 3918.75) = 0.13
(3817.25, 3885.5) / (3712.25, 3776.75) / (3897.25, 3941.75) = 0.10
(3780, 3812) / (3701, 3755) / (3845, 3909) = 0.07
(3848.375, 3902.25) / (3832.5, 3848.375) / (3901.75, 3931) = 0.03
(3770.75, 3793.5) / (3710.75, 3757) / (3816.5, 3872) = 0.04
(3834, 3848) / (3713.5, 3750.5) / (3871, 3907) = 0.09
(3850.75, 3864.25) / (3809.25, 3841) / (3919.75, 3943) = 0.02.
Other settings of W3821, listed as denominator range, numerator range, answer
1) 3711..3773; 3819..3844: 1.04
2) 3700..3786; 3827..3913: 1.18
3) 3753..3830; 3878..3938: 1.28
